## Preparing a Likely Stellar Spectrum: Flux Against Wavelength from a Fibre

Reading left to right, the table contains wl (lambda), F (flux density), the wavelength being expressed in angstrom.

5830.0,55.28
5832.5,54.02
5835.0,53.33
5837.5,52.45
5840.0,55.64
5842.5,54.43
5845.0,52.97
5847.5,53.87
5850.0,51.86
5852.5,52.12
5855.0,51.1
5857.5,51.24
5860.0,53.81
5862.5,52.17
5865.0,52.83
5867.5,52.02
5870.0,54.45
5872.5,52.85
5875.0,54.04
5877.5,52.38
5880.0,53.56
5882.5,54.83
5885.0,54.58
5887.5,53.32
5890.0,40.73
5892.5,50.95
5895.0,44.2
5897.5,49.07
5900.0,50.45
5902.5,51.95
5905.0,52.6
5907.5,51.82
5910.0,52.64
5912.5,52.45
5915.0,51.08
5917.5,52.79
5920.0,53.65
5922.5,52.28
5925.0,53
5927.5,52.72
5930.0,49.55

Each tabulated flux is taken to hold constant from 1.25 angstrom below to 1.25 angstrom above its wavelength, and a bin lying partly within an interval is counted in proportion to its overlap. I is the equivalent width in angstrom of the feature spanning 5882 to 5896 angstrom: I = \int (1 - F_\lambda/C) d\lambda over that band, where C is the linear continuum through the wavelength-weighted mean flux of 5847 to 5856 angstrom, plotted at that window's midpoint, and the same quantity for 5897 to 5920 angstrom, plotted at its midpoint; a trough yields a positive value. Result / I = 0.6 angstrom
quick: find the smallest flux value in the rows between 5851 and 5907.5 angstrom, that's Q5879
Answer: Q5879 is 40.73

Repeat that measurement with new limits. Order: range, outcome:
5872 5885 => 52.38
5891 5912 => 44.2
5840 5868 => 51.1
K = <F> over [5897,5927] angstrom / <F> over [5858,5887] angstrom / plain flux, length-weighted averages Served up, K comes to 1.0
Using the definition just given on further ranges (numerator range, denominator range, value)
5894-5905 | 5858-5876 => 0.93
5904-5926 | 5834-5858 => 0.99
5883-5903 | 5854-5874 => 0.94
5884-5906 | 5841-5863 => 0.94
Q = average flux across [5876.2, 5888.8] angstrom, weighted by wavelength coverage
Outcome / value 53.7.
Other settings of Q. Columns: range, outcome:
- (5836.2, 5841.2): 54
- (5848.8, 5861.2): 52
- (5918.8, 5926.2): 53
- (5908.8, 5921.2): 52.5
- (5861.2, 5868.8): 52.4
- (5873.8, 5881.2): 53.3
